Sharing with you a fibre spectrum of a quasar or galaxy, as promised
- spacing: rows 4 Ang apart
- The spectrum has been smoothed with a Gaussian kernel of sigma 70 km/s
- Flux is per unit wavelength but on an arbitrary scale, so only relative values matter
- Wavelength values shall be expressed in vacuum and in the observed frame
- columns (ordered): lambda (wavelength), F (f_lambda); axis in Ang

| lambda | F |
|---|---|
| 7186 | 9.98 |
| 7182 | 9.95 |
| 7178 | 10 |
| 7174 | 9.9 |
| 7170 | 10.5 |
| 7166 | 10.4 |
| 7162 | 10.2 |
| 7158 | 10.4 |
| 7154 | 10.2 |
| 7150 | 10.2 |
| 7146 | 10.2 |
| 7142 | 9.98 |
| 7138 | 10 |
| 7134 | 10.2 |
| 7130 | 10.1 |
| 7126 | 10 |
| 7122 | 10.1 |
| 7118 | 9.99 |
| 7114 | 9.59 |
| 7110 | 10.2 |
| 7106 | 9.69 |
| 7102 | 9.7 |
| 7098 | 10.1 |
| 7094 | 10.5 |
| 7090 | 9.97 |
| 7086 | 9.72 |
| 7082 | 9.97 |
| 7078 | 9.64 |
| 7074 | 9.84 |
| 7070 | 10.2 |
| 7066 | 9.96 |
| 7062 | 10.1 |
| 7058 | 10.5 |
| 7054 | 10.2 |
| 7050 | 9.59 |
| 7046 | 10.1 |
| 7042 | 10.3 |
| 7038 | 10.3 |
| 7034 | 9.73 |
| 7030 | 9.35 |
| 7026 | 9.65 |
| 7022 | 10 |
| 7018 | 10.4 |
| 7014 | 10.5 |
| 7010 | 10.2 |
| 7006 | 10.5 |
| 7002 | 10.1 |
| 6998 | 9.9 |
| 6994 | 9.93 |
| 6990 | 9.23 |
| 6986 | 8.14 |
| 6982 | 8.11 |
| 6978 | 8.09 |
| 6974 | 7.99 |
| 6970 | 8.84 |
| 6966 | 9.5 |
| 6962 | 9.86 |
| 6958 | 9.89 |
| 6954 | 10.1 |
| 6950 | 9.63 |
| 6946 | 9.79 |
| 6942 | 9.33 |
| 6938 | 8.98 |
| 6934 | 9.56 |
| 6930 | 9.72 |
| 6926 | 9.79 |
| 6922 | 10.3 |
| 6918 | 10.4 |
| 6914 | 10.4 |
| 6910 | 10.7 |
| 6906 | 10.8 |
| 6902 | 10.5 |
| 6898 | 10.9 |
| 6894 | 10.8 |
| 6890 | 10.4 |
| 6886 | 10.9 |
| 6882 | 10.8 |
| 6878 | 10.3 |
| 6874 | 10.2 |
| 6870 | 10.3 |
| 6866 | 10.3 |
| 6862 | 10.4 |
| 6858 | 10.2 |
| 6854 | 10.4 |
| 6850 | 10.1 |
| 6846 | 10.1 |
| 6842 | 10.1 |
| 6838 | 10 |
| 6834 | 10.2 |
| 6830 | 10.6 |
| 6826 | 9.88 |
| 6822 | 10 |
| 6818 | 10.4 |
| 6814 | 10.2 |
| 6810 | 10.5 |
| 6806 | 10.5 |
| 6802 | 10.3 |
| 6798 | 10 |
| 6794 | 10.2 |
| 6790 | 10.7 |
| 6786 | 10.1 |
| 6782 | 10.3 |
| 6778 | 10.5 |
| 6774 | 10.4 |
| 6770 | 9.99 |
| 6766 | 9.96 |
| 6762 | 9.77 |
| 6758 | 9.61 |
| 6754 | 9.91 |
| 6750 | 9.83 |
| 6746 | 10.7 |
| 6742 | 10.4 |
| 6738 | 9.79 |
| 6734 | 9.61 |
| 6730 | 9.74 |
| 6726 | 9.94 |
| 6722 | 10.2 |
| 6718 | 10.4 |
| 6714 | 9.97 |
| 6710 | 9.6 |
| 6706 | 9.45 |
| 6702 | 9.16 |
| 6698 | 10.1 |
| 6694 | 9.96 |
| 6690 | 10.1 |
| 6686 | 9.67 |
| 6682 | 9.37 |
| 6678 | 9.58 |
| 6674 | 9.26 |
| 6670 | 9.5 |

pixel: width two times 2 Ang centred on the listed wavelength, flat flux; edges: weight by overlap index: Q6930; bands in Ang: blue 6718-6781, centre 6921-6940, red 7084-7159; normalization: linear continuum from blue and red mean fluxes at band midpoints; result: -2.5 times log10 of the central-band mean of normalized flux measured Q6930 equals 0.044 mag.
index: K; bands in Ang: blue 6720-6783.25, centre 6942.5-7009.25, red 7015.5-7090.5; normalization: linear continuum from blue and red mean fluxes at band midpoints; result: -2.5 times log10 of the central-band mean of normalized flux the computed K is 0.07 mag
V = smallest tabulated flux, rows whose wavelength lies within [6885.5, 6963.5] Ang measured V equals 8.98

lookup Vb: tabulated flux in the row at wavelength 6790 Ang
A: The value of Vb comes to 10.7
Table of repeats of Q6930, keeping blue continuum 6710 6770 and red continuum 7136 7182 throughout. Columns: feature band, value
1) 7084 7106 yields 0.018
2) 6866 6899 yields -0.053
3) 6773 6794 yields -0.041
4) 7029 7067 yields 0.009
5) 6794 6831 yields -0.026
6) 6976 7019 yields 0.062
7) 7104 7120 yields 0.030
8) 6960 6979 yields 0.136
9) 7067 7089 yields 0.027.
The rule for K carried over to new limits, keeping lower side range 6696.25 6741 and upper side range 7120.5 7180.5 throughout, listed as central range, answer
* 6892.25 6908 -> -0.08 mag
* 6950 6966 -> 0.02 mag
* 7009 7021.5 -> -0.03 mag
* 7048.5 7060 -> 0.00 mag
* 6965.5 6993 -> 0.17 mag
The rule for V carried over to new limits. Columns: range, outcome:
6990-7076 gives 9.23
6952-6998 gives 7.99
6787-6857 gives 9.88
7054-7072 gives 9.96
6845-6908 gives 10.1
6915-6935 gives 9.56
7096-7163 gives 9.59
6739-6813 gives 9.61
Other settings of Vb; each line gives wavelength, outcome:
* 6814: 10.2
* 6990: 9.23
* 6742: 10.4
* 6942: 9.33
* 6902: 10.5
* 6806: 10.5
